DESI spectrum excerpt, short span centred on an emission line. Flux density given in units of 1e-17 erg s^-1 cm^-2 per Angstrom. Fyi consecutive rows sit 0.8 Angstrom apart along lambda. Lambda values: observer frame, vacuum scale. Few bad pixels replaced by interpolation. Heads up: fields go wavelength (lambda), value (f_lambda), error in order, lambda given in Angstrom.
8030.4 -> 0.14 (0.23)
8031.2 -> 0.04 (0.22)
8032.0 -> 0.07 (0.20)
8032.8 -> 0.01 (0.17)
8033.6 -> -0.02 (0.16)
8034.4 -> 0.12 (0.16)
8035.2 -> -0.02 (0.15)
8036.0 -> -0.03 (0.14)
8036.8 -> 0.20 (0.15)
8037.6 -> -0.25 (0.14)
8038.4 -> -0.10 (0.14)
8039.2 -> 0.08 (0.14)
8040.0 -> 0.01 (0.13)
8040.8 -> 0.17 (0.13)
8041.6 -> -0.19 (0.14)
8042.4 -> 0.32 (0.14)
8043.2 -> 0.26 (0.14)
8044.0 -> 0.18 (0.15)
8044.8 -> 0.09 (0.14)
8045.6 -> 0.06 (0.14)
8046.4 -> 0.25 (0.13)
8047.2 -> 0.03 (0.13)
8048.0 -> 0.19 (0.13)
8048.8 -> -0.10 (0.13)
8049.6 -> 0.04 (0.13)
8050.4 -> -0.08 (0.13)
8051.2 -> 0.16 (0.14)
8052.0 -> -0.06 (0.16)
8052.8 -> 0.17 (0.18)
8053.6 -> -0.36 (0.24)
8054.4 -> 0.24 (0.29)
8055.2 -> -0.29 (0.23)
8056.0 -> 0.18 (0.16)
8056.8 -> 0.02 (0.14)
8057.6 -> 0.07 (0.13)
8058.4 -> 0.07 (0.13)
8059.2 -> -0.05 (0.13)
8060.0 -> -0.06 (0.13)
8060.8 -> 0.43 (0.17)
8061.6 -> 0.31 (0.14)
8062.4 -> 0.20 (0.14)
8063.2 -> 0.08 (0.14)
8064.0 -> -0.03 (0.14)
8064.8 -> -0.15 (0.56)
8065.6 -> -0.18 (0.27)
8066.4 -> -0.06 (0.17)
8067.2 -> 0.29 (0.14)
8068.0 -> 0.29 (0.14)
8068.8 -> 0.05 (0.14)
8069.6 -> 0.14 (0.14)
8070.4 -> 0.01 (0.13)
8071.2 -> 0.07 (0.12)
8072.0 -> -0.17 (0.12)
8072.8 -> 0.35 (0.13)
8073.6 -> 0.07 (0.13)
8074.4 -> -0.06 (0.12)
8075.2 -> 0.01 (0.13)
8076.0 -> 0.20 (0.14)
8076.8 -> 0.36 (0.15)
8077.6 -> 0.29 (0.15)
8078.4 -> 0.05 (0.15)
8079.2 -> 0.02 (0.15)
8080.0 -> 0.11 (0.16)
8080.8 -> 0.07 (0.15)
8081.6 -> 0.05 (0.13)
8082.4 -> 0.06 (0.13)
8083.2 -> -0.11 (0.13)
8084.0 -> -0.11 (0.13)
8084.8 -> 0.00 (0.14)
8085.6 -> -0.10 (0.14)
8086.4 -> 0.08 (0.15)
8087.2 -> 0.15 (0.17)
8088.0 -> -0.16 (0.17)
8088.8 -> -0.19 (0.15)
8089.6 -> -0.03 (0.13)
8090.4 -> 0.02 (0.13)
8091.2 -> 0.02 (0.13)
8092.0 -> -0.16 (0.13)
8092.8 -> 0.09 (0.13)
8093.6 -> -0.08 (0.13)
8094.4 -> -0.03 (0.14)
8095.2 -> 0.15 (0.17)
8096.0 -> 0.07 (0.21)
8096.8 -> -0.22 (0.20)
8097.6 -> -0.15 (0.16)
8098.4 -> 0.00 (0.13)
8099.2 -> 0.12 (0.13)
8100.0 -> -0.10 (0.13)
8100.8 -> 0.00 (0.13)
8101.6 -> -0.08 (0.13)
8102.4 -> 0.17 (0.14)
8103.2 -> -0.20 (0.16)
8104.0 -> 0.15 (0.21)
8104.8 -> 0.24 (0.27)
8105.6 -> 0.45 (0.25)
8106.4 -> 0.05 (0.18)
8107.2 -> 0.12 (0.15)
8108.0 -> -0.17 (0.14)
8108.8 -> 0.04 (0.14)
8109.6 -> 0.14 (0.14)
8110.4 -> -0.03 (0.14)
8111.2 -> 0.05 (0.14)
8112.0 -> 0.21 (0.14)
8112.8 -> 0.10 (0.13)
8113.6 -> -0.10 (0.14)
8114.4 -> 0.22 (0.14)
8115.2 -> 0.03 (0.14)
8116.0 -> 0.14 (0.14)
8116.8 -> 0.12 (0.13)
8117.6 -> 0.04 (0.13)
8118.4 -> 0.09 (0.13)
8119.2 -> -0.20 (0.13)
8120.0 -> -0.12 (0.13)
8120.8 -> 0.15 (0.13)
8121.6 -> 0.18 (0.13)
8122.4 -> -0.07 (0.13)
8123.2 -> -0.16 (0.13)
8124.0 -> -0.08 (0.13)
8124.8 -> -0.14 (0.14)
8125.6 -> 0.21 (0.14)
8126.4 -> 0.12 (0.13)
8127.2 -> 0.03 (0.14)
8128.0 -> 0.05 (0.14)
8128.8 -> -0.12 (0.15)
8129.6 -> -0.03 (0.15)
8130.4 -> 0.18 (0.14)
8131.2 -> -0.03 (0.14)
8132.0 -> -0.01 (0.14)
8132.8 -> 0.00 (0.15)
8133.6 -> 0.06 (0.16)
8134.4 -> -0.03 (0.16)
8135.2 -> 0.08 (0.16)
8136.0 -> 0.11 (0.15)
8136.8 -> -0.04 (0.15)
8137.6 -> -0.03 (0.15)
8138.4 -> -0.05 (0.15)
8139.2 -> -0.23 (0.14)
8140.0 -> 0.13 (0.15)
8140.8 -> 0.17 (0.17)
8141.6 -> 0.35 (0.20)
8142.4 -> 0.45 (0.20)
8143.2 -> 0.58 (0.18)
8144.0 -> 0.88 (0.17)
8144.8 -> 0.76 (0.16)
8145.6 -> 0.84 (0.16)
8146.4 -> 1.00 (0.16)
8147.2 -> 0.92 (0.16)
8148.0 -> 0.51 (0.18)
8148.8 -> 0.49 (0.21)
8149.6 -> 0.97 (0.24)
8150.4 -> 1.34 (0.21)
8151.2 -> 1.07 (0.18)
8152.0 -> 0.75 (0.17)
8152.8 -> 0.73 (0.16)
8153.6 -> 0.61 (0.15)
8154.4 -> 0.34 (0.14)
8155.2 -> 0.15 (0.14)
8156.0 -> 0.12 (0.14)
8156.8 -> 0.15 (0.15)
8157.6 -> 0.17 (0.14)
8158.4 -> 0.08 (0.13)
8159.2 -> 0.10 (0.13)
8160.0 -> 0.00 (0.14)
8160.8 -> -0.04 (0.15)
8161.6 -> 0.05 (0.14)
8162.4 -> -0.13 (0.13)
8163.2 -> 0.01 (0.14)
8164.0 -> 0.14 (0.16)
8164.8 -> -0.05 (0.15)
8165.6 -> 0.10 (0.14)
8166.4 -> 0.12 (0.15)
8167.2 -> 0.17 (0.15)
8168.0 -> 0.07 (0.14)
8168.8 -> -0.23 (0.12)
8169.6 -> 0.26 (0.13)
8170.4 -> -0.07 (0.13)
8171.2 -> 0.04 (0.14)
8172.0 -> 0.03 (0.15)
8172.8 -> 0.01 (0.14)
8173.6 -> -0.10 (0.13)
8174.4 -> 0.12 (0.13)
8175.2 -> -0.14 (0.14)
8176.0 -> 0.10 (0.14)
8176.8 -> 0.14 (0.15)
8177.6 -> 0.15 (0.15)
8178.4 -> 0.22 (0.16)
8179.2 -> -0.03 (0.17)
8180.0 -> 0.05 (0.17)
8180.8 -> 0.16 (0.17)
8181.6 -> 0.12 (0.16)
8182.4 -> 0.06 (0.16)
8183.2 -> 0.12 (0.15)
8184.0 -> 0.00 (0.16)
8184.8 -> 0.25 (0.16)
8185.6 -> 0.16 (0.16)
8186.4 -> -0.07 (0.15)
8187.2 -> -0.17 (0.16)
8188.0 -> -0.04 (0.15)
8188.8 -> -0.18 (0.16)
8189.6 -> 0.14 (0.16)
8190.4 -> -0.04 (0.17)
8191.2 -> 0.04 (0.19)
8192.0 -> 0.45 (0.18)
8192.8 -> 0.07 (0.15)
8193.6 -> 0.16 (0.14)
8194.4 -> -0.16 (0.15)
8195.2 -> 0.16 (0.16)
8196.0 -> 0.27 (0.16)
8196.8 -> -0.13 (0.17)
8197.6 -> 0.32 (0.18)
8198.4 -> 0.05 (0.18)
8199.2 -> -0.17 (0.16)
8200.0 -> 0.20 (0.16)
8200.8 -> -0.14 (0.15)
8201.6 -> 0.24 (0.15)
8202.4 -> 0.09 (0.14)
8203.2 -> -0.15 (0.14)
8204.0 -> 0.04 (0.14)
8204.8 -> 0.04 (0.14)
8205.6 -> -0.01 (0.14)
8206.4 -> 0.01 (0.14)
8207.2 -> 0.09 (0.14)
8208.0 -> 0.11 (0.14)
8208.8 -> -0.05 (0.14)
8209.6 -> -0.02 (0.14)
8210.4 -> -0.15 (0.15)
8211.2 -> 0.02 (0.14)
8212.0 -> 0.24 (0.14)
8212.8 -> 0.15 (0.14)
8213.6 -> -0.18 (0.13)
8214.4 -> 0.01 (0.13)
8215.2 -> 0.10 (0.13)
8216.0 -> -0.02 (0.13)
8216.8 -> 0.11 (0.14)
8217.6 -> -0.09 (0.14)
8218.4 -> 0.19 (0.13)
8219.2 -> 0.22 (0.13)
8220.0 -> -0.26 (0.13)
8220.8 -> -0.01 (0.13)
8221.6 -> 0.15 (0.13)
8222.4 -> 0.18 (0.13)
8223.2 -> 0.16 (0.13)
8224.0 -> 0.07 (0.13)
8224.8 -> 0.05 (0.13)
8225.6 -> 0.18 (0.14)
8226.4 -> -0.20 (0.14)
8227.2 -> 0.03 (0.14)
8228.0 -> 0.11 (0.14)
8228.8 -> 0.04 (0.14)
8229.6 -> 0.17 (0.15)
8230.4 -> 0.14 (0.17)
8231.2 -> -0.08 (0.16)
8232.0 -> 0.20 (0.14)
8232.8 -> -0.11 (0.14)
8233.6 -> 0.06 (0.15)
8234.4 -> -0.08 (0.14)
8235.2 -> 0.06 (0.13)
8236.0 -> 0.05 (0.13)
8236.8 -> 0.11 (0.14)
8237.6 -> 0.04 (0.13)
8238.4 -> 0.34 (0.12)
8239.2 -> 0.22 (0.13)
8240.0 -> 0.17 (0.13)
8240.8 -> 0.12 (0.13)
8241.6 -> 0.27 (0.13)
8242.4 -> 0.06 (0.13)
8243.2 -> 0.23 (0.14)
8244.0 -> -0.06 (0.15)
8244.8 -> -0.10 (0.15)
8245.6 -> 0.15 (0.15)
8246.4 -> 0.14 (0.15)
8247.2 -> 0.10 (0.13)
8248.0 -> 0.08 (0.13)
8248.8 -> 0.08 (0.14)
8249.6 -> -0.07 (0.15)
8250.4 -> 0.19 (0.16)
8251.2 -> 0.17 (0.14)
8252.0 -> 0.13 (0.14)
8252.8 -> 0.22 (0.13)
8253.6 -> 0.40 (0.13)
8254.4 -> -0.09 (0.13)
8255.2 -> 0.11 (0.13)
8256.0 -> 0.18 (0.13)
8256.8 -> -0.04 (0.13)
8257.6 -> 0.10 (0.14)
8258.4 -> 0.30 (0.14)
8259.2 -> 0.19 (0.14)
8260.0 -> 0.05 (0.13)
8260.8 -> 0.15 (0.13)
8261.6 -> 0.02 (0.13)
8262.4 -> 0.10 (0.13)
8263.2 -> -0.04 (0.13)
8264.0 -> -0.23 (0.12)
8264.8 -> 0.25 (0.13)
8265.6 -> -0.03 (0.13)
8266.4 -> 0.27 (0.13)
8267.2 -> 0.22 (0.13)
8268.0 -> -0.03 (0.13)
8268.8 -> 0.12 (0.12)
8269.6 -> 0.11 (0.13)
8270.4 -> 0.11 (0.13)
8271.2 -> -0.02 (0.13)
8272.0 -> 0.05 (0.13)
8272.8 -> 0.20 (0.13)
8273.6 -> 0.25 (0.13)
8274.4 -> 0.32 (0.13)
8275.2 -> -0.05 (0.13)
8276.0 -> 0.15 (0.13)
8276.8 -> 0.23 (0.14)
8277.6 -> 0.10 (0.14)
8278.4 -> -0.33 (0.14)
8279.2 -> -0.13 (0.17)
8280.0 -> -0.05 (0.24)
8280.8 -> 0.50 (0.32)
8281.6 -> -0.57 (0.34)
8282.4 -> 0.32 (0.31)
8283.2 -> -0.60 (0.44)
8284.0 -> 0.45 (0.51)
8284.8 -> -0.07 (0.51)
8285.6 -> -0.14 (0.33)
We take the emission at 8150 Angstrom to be [O II]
